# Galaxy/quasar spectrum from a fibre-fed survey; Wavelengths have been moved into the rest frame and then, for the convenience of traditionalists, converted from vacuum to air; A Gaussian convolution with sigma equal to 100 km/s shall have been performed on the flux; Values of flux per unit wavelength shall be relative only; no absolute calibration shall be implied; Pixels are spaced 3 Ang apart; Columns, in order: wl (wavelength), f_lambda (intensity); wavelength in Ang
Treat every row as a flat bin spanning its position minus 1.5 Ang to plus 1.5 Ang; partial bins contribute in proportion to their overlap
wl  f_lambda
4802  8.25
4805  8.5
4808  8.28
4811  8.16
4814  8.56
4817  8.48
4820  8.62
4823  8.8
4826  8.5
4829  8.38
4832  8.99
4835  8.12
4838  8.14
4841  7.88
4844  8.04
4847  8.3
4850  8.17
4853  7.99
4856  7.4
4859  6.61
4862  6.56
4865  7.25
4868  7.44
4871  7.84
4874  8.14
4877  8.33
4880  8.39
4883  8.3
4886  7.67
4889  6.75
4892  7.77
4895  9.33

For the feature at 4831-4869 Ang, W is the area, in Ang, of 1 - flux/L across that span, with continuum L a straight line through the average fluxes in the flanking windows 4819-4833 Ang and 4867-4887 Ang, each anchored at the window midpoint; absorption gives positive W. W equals 2.8 Ang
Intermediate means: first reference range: 8.65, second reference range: 8.04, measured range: 7.75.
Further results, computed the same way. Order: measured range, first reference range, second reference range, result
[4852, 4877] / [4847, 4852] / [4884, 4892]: 1.3 Ang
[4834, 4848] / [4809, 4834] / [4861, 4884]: 0.3 Ang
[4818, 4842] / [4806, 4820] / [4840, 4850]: -0.6 Ang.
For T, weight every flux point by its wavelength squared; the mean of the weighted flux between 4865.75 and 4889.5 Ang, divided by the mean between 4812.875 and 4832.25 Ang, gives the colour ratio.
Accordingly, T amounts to 0.94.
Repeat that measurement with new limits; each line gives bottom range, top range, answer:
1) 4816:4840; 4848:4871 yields 0.88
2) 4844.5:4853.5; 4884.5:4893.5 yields 0.92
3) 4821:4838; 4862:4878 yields 0.91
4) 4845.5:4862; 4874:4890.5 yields 1.05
